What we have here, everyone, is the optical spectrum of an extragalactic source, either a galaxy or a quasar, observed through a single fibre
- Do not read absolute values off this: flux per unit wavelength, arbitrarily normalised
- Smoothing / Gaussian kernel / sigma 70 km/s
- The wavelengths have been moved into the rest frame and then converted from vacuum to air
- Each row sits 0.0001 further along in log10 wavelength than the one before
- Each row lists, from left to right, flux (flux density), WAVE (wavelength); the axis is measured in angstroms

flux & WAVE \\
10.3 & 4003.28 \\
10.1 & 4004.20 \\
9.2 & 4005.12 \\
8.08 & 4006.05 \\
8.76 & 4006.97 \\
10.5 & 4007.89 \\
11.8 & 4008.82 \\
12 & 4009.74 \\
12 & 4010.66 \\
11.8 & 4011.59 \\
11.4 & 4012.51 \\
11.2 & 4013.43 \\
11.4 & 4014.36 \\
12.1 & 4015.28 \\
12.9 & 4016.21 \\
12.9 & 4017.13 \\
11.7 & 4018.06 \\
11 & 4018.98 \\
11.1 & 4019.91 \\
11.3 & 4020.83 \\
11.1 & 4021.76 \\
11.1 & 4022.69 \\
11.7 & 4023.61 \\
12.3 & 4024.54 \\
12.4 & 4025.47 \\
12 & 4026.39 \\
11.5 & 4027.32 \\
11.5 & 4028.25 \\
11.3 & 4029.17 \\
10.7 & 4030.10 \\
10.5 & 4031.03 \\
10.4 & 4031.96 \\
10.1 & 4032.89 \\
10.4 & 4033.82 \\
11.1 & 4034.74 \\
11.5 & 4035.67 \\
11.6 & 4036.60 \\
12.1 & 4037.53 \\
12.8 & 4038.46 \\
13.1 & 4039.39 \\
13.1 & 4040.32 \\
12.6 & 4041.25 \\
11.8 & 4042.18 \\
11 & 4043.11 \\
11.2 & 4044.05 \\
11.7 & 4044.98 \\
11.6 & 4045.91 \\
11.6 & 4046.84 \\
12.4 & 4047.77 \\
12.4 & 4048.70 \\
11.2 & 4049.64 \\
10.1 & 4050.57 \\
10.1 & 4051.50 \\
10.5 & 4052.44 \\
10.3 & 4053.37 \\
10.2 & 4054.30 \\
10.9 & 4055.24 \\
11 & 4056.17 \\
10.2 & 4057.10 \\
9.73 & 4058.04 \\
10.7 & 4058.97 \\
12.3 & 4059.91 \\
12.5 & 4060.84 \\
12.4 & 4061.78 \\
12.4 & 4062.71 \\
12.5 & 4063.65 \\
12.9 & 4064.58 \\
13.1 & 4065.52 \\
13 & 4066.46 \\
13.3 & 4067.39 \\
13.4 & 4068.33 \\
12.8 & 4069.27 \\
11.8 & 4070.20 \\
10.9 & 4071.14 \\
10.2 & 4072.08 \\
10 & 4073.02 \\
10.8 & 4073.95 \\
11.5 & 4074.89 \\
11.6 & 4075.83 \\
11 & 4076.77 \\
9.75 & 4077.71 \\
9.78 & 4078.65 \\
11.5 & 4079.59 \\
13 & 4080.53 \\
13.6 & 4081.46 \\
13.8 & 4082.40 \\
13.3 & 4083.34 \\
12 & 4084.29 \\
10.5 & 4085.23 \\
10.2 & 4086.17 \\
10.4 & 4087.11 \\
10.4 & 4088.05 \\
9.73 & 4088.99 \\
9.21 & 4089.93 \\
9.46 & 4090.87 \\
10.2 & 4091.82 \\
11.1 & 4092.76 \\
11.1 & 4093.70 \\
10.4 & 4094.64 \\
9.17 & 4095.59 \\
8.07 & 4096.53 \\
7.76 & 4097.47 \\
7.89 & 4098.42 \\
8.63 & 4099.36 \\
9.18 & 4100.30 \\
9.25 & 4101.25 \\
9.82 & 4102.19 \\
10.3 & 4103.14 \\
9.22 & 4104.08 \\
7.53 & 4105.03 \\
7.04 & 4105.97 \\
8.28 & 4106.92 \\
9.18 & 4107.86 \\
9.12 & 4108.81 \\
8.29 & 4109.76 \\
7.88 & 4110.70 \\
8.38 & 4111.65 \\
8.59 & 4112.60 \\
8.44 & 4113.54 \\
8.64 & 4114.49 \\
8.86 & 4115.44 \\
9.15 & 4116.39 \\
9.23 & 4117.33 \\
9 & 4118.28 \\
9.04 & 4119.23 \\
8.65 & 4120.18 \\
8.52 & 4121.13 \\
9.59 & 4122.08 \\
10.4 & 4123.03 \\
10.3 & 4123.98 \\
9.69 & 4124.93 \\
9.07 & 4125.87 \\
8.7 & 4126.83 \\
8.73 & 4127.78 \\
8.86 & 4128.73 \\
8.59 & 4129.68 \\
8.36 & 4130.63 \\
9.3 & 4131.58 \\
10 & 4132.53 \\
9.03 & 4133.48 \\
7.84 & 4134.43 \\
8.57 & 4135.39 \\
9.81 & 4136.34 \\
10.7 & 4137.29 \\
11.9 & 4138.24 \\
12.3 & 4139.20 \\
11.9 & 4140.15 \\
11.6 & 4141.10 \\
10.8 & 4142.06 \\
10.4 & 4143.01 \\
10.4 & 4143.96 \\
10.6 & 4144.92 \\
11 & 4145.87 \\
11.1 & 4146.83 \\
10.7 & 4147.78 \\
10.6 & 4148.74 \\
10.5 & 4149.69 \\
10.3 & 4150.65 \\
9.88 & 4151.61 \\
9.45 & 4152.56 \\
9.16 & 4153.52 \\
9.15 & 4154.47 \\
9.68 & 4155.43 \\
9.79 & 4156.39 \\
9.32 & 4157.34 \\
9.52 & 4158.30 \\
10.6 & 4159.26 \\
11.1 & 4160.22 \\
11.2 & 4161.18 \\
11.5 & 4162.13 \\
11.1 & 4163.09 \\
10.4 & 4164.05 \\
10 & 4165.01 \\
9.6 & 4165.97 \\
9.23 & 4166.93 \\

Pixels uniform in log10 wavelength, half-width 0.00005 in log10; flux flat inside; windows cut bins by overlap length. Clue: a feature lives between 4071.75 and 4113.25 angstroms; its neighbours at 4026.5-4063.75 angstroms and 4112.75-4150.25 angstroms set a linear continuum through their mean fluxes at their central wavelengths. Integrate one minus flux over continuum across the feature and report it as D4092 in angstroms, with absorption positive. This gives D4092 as 2.2 angstroms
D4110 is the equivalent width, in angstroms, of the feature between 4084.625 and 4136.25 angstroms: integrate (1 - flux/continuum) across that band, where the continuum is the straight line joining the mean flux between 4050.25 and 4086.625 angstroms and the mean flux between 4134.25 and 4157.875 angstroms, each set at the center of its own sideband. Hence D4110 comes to 8.27 angstroms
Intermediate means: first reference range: 11.5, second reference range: 10.3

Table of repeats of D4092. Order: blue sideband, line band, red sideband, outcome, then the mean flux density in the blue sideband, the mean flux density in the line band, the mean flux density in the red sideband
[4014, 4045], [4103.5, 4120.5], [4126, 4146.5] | 2.9 angstroms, 11.6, 8.6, 9.96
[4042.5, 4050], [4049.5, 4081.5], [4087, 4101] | -2.0 angstroms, 11.6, 11.4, 9.49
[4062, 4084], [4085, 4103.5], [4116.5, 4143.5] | 2.5 angstroms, 12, 9.62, 9.67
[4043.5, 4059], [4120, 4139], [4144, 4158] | 1.6 angstroms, 10.9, 9.38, 10.1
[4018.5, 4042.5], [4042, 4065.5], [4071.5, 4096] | -0.2 angstroms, 11.5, 11.4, 10.9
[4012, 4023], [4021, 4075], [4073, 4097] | -1.3 angstroms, 11.6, 11.5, 10.8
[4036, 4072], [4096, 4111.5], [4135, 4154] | 3.5 angstroms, 11.7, 8.59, 10.6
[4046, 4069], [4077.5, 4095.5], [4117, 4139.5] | -0.5 angstroms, 11.6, 11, 9.4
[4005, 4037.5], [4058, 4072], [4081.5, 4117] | -2.7 angstroms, 11.2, 12.3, 9.52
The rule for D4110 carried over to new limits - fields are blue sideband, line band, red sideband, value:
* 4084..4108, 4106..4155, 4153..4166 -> 1.4 angstroms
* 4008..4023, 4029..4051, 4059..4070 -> 1.2 angstroms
